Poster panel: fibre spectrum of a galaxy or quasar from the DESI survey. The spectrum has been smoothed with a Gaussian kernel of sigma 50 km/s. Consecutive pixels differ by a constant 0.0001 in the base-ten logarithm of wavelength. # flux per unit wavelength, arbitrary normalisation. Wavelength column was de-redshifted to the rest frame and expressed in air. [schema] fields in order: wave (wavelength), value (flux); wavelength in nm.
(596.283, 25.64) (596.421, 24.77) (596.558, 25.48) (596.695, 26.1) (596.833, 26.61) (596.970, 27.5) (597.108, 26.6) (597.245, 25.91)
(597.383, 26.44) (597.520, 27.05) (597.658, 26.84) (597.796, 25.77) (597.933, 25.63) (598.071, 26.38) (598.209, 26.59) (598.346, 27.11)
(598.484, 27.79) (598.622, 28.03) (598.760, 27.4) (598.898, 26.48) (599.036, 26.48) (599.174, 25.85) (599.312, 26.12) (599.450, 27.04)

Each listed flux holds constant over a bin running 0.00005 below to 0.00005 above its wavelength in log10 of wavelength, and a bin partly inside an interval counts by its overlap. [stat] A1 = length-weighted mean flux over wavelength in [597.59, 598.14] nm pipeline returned 26.1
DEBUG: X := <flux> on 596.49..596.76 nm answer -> 25.8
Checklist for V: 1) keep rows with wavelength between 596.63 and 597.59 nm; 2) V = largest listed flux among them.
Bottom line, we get 27.5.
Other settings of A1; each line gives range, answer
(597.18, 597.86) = 26.4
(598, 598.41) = 26.7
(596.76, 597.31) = 26.6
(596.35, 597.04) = 26.1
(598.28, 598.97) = 27.3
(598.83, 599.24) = 26.3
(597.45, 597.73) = 26.9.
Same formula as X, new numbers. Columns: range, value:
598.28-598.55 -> 27.4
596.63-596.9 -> 26.3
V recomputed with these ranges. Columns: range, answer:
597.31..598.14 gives 27.05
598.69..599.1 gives 27.4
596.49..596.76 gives 26.1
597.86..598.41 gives 27.11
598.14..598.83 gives 28.03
